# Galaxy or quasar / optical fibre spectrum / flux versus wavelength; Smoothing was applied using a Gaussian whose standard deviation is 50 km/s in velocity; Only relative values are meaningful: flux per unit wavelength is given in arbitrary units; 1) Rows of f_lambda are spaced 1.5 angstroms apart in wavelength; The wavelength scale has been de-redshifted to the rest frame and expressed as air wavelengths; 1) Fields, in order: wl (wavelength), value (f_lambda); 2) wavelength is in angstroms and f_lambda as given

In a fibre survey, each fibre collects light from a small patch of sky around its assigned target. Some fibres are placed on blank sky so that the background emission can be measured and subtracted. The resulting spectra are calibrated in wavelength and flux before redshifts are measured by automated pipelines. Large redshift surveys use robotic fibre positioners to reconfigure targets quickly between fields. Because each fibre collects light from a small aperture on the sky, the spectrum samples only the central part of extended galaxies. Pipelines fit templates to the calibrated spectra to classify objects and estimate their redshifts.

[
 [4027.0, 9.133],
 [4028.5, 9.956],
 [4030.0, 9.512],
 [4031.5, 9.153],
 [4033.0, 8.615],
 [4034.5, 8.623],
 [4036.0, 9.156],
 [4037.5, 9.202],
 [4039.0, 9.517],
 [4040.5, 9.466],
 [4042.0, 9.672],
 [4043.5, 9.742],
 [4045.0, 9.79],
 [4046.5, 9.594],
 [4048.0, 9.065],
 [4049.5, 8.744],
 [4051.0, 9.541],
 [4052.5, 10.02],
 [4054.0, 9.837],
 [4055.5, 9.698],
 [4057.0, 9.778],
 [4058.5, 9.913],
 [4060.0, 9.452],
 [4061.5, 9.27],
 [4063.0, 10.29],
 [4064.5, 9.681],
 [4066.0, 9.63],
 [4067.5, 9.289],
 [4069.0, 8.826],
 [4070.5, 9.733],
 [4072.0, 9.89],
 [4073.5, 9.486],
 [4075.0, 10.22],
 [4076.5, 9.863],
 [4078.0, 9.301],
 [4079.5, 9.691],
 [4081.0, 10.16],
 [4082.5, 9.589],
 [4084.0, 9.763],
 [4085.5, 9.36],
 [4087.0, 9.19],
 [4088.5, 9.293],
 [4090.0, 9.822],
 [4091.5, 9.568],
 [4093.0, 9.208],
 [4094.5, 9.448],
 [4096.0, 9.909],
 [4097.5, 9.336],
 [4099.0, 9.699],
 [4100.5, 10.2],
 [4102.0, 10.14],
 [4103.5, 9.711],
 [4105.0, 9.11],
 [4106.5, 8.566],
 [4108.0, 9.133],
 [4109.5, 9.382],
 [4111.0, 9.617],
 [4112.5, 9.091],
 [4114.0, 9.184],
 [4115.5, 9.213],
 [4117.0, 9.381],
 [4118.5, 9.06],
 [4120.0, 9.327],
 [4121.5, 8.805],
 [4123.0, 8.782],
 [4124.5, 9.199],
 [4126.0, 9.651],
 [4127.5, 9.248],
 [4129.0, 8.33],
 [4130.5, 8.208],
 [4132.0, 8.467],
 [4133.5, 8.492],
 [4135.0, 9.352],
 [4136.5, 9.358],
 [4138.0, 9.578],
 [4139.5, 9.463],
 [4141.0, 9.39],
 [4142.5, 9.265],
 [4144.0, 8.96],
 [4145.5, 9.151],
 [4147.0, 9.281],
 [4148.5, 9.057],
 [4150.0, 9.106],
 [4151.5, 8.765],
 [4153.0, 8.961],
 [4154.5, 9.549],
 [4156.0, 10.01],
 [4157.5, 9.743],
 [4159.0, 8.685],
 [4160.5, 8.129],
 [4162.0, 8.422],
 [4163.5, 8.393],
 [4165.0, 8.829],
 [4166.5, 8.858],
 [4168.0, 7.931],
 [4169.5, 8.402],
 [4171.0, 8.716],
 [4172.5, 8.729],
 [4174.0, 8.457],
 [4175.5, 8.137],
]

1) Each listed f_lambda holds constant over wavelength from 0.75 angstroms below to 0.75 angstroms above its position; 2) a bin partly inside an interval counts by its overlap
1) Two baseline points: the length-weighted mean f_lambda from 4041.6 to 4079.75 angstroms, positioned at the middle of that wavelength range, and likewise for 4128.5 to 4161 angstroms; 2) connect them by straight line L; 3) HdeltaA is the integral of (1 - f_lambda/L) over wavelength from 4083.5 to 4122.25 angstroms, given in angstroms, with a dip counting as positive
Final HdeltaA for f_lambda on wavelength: -0.25 angstroms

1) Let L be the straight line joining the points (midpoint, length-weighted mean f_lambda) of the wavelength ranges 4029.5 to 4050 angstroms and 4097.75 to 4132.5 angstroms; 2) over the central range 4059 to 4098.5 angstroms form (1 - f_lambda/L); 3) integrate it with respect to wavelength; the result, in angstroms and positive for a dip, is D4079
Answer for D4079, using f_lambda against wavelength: -1.5 angstroms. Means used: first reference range 9.28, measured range 9.59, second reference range 9.2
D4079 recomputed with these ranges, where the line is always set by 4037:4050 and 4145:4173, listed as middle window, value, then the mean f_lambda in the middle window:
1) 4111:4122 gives -0.1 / 9.19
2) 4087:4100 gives -0.5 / 9.53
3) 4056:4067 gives -0.4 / 9.71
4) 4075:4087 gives -0.5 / 9.68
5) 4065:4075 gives -0.2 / 9.54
